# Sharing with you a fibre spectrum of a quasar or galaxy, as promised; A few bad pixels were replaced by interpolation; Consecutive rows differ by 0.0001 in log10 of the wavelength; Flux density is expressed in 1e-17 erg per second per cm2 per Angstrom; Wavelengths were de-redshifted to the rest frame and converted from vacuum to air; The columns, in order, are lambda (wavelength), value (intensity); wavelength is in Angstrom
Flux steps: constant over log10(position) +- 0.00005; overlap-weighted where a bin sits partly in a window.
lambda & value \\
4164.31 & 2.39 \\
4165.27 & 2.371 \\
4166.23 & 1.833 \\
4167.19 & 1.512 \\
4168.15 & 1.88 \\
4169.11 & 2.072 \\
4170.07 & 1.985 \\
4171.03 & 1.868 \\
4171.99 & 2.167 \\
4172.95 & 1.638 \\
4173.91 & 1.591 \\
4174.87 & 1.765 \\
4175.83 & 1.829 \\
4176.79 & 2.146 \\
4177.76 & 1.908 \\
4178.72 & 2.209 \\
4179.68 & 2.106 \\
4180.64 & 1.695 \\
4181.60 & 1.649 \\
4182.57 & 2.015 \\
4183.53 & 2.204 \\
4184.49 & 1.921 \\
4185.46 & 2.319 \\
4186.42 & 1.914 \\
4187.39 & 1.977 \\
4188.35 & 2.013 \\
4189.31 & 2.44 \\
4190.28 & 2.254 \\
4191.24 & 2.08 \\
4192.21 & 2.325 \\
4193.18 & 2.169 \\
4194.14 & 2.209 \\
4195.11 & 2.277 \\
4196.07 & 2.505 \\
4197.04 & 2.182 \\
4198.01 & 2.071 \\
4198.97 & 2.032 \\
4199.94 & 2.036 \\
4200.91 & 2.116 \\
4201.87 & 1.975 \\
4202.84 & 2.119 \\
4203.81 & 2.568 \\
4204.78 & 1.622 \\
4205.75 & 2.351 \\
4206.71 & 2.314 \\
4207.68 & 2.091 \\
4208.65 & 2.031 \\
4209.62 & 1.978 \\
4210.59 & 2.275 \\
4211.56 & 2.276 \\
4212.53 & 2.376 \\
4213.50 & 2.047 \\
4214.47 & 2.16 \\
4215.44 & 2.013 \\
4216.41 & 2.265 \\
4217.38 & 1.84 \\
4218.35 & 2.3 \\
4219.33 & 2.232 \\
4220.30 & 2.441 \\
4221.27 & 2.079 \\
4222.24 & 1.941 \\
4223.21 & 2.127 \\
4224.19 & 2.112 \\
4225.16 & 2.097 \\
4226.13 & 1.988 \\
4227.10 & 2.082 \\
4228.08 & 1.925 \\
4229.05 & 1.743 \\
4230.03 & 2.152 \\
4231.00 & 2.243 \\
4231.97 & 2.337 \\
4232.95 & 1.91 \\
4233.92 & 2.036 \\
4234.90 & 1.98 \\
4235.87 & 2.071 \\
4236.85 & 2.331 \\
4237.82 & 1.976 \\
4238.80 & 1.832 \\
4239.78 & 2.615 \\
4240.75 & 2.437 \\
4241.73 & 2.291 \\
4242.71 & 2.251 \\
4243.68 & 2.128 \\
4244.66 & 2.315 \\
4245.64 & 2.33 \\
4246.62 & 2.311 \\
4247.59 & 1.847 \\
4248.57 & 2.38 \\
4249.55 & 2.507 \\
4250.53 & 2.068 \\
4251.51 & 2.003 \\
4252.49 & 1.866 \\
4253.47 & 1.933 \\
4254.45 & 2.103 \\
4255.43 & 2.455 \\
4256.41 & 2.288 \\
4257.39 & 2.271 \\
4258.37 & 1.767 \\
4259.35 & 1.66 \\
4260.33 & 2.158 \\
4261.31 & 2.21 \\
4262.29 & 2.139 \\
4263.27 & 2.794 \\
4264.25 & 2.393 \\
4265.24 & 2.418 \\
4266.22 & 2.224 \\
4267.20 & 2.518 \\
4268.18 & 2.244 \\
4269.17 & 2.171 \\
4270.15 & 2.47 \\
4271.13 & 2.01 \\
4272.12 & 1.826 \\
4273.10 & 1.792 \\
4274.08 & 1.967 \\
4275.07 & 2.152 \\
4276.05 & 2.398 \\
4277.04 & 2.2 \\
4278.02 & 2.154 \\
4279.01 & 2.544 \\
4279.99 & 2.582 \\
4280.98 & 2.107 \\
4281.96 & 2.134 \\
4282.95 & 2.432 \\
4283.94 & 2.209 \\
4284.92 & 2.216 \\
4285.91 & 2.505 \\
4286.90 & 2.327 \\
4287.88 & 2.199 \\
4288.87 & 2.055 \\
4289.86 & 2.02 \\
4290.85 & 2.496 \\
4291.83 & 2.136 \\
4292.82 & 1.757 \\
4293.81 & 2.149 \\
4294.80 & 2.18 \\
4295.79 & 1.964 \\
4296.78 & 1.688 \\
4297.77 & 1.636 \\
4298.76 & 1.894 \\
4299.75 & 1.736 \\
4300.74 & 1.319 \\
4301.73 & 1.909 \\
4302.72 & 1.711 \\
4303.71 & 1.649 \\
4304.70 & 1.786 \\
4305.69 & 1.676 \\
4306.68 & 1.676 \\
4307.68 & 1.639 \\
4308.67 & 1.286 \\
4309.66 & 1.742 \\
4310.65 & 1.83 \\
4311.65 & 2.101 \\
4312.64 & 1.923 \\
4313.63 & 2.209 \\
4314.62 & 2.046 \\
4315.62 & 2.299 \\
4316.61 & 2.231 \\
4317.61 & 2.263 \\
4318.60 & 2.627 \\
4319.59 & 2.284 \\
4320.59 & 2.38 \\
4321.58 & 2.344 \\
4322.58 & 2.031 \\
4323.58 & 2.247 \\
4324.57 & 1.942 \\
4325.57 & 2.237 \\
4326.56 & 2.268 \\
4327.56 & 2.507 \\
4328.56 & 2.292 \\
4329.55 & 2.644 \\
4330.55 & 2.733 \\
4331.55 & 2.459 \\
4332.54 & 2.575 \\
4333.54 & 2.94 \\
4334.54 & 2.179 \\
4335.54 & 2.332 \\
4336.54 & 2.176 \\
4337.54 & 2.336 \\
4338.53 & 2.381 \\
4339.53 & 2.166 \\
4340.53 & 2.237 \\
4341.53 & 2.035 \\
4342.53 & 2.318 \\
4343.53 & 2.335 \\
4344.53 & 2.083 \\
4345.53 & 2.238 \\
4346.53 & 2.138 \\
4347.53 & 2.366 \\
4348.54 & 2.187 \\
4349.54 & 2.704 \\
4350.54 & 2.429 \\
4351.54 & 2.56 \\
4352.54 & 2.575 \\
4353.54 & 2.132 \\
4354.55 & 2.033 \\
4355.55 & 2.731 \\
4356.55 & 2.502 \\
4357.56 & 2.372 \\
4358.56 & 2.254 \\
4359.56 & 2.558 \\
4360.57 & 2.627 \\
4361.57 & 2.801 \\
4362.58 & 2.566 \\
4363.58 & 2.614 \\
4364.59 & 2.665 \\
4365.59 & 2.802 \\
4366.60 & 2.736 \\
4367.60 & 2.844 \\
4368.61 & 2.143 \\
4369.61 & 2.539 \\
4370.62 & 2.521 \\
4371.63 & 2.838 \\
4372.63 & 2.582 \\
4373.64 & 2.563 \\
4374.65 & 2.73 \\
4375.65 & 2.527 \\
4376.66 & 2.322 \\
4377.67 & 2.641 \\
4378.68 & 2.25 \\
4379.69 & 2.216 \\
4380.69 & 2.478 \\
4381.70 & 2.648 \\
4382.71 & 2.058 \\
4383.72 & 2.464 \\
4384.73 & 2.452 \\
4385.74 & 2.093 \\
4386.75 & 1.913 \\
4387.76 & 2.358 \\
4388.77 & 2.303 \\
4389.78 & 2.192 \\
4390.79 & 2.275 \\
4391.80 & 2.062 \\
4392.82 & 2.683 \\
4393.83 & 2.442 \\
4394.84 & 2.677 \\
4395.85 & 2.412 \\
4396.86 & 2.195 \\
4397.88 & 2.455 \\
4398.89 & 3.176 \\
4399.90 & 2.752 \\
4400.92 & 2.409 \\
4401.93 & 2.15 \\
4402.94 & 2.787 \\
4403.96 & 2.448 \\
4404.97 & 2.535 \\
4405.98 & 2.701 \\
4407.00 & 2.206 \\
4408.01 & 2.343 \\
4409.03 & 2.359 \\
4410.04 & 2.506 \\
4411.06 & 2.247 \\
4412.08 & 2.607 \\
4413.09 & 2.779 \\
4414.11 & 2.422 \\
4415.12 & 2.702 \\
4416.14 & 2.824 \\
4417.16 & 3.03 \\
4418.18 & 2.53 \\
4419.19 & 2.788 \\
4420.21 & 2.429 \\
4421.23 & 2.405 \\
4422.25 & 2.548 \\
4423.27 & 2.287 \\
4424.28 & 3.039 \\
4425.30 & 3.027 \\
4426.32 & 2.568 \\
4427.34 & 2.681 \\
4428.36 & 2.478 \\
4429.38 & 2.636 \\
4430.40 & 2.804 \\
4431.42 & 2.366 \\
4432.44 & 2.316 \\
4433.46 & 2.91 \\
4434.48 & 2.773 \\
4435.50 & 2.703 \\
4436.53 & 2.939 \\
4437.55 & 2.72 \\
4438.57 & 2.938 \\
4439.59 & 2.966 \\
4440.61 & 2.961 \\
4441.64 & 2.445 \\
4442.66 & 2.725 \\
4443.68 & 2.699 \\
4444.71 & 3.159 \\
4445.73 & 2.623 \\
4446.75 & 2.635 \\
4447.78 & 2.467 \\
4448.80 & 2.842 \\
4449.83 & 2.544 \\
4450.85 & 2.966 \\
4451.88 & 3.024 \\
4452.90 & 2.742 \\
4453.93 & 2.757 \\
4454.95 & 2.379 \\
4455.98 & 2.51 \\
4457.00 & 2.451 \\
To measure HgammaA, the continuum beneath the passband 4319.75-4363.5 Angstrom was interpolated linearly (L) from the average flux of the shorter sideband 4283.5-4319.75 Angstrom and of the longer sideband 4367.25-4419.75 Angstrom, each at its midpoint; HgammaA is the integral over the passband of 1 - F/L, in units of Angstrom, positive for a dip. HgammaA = -3.5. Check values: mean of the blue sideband 1.98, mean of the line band 2.37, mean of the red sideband 2.48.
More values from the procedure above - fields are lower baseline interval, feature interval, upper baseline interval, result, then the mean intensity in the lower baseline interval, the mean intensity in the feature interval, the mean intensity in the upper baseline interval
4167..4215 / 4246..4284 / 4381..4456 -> 0.6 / 2.07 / 2.2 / 2.58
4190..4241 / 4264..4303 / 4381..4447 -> 2.8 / 2.14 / 2.12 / 2.57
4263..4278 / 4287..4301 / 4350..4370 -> 2.1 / 2.23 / 1.97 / 2.53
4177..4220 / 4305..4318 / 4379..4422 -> 2.3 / 2.13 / 1.91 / 2.46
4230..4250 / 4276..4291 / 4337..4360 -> -0.1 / 2.21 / 2.28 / 2.33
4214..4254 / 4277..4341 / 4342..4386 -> 5.1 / 2.13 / 2.14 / 2.46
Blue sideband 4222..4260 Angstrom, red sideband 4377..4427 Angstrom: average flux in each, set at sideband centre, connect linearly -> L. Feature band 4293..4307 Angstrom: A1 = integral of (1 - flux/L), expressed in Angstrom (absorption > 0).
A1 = 2.9 Angstrom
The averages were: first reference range 2.12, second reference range 2.49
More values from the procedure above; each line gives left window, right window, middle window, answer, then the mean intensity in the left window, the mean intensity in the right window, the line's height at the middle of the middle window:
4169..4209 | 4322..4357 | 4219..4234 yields 0.3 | 2.07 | 2.34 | 2.14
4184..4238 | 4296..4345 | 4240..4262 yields -0.5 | 2.13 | 2.11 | 2.12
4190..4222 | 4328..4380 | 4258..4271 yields 0.2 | 2.17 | 2.45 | 2.28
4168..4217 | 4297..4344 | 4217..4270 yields -1.8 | 2.08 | 2.12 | 2.09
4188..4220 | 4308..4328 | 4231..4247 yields -0.3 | 2.17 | 2.13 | 2.16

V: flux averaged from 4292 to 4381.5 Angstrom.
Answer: 2.26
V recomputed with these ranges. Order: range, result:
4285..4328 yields 2.02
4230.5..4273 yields 2.19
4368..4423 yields 2.48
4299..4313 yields 1.71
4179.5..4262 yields 2.13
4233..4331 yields 2.13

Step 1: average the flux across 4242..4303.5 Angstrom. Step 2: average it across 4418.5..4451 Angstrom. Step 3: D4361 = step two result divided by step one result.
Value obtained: 1.26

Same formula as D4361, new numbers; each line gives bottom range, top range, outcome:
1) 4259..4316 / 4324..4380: 1.18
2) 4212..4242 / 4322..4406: 1.14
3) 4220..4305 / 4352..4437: 1.19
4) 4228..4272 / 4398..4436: 1.19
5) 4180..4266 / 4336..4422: 1.15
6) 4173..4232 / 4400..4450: 1.26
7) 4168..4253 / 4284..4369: 1.06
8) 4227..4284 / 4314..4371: 1.10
